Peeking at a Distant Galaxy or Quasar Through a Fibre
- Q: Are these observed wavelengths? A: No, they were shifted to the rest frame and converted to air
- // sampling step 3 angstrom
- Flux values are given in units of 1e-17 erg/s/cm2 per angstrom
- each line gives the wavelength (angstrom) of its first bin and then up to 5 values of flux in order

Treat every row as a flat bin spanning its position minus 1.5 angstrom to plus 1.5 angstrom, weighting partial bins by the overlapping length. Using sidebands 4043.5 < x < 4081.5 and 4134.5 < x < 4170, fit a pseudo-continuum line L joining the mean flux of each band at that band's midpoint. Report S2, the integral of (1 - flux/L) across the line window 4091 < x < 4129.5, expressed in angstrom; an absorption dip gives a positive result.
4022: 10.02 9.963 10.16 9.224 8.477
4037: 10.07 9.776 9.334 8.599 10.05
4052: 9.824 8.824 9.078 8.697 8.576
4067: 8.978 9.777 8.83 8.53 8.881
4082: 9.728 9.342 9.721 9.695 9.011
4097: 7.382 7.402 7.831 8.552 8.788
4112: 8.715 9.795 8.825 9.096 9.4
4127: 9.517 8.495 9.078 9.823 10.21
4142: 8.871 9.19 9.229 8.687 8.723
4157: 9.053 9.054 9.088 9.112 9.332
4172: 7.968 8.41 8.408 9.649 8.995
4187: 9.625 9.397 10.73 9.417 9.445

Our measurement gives 1.75 angstrom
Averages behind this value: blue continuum 9.08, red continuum 9.2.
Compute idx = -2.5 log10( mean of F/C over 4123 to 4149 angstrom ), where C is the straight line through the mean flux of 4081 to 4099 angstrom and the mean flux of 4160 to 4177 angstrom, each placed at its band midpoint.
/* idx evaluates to -0.05 mag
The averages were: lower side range 9.08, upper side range 8.8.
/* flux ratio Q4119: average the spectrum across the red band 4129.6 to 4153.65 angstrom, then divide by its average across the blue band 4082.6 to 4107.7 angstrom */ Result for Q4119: 1.1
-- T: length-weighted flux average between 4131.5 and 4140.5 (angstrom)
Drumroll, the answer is 9.7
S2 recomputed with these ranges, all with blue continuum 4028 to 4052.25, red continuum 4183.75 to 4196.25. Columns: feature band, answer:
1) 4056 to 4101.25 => 2.8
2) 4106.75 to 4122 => 0.9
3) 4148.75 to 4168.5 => 1.4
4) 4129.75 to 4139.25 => 0.2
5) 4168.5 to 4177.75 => 1.2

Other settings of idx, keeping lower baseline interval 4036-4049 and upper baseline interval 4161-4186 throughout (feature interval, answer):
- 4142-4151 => -0.01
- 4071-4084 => 0.03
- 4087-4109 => 0.09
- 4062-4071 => 0.04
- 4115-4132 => 0.00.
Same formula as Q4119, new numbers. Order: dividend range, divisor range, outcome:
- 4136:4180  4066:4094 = 0.97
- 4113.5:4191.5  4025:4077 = 0.99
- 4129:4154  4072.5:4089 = 1.00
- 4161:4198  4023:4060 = 0.97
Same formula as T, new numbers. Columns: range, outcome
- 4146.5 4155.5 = 8.88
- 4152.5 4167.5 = 9.01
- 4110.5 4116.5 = 9.26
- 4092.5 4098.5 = 8.2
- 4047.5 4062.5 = 9.29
